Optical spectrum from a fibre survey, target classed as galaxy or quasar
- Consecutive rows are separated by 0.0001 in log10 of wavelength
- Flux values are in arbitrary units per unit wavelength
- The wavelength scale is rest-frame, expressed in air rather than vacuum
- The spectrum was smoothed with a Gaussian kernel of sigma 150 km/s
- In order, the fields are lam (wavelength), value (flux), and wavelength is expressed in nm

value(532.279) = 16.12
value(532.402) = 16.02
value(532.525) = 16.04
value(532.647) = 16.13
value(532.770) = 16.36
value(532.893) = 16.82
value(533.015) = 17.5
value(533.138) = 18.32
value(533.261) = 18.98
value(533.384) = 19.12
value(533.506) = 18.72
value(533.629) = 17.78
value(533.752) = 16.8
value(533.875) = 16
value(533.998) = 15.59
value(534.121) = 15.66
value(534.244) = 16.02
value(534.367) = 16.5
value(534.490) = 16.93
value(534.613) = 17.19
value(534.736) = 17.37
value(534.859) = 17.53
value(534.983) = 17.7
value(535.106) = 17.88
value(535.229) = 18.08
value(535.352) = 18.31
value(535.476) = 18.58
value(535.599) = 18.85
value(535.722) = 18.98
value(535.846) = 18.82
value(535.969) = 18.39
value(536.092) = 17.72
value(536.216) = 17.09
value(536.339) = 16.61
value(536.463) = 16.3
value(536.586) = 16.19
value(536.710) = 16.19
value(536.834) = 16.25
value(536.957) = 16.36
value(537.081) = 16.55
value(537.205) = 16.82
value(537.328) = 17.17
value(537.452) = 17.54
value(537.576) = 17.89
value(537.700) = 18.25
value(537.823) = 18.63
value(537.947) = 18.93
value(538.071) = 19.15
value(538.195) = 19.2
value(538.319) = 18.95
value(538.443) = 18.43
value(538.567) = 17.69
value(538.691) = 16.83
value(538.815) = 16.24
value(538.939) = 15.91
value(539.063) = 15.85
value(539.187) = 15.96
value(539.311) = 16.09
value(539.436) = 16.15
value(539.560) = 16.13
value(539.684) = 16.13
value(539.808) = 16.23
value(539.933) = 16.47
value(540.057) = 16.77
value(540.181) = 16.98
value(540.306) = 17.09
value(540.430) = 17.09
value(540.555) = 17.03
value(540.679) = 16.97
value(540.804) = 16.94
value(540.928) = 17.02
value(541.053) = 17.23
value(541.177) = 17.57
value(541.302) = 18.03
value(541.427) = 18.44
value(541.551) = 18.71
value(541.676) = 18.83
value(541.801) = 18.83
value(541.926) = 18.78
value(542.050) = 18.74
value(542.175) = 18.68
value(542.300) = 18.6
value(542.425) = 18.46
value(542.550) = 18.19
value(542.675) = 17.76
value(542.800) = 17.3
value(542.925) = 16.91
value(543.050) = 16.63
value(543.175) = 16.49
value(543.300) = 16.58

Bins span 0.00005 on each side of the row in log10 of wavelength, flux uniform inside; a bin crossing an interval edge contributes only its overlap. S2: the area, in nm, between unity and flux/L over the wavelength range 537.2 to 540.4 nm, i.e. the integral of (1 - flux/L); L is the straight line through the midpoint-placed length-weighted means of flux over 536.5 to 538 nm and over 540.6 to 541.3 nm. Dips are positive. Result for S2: 0.000 nm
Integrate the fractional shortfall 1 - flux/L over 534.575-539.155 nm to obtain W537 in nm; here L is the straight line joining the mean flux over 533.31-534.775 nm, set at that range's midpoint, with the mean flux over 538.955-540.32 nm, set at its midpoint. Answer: -0.25 nm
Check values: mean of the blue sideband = 17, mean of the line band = 17.6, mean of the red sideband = 16.3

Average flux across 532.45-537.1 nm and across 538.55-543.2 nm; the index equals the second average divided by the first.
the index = 1.00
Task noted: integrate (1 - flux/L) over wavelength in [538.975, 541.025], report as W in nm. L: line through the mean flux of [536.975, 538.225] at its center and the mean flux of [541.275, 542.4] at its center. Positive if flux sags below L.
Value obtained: 0.198 nm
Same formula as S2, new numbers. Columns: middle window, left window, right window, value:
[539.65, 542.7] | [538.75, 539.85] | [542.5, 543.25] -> -0.18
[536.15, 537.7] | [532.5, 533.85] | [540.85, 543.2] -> 0.08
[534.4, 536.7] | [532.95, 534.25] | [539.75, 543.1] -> -0.03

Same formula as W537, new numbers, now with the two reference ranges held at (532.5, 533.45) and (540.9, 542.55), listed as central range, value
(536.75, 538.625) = 0.011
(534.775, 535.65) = -0.020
